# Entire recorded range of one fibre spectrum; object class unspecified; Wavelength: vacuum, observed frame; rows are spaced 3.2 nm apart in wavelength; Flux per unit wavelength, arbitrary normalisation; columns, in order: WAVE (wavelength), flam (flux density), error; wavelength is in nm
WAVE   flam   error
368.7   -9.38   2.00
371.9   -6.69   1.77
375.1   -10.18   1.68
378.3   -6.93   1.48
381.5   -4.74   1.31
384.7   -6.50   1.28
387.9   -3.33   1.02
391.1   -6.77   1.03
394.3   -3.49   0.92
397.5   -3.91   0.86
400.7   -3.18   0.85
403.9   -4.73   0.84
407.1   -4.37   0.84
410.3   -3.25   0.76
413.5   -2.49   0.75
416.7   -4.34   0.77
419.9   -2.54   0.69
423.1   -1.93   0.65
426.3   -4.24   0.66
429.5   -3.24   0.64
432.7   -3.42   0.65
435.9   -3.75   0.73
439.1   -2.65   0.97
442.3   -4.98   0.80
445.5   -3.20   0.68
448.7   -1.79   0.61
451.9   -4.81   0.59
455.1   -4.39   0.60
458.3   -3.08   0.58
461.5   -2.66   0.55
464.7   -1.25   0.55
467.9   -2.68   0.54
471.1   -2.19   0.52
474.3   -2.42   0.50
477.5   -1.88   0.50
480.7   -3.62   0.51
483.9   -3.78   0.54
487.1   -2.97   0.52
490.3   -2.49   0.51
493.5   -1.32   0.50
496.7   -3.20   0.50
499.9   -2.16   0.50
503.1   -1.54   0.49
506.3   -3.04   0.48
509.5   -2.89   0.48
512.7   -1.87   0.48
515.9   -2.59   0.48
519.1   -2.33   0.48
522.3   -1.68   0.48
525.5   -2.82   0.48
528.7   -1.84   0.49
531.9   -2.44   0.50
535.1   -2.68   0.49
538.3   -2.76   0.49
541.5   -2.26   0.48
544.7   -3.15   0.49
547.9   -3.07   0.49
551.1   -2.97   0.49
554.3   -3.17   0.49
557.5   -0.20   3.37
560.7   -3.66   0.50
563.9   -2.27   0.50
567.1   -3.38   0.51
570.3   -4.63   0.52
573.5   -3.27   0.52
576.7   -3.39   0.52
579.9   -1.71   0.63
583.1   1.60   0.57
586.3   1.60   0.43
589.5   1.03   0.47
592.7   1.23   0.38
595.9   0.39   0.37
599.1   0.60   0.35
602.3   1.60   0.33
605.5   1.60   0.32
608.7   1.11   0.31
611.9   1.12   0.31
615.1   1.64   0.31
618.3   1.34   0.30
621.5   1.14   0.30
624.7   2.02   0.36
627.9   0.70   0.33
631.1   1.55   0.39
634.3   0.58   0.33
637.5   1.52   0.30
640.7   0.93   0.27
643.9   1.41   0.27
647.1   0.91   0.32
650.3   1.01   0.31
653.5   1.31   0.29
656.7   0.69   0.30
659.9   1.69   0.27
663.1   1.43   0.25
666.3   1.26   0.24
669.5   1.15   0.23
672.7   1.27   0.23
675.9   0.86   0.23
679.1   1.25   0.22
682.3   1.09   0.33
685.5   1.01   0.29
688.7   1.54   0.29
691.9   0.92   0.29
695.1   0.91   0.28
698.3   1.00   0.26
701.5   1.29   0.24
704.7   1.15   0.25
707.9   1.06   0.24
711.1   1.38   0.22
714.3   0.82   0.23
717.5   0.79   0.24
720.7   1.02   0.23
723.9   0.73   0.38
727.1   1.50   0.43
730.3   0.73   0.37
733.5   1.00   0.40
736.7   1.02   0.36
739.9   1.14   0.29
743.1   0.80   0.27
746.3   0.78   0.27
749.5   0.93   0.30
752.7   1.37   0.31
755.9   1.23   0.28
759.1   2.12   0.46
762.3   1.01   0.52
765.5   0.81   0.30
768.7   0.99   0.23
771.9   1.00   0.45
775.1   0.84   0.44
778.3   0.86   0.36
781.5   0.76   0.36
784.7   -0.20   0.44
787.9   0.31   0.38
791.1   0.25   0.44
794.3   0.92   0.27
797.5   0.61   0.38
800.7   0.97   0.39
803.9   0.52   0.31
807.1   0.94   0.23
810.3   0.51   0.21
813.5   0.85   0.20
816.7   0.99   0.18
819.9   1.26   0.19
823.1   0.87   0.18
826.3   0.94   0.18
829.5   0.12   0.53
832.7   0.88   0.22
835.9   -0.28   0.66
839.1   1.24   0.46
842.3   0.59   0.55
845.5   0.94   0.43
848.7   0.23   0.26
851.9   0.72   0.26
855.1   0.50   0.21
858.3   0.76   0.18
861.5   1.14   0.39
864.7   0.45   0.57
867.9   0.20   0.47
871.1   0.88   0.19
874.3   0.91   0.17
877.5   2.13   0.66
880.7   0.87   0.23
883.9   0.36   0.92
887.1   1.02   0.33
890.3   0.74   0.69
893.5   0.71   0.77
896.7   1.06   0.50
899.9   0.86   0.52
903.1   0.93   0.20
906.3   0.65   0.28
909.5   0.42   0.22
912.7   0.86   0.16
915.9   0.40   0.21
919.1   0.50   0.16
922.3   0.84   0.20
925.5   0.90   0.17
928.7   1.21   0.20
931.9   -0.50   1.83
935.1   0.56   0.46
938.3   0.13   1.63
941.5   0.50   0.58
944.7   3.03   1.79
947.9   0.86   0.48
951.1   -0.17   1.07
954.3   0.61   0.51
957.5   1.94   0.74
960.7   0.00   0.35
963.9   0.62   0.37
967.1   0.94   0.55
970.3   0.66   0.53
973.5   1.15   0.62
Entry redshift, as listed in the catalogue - 0.51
